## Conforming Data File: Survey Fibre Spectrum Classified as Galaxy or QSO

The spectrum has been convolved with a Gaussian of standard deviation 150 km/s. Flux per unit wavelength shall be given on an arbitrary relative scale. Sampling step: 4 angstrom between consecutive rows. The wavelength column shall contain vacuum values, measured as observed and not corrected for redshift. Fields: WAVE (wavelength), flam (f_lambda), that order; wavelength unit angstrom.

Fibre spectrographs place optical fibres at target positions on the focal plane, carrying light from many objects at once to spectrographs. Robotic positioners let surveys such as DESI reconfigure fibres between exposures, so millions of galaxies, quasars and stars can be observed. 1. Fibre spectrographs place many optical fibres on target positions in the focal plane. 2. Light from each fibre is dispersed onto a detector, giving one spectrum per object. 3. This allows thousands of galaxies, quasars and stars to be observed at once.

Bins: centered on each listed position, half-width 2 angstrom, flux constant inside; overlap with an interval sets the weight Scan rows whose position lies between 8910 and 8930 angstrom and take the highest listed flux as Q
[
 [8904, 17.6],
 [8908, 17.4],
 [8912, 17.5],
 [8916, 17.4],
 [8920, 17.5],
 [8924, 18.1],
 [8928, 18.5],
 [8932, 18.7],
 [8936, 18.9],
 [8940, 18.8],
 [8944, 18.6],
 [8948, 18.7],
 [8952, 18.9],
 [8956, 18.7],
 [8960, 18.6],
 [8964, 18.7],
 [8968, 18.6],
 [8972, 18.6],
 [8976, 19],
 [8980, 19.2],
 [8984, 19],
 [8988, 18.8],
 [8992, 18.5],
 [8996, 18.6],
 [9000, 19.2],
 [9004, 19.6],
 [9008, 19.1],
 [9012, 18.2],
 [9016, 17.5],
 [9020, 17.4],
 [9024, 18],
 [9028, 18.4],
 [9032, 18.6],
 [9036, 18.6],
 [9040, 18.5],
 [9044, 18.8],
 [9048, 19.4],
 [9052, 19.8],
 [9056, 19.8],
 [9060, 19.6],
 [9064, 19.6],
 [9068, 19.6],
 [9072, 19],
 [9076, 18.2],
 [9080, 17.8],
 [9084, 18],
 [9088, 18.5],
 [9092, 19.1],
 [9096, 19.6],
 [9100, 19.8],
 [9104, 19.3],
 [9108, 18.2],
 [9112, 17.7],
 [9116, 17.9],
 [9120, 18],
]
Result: 18.5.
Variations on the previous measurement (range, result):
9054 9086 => 19.8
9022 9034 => 18.6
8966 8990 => 19.2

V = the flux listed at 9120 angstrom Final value 18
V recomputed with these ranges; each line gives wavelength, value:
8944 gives 18.6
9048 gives 19.4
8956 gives 18.7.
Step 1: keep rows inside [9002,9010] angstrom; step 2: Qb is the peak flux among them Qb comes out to 19.6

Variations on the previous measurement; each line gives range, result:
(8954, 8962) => 18.7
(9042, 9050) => 19.4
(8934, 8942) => 18.9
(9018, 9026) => 18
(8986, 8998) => 18.8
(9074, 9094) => 19.1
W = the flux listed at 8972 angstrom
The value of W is 18.6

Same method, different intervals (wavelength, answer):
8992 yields 18.5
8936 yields 18.9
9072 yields 19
